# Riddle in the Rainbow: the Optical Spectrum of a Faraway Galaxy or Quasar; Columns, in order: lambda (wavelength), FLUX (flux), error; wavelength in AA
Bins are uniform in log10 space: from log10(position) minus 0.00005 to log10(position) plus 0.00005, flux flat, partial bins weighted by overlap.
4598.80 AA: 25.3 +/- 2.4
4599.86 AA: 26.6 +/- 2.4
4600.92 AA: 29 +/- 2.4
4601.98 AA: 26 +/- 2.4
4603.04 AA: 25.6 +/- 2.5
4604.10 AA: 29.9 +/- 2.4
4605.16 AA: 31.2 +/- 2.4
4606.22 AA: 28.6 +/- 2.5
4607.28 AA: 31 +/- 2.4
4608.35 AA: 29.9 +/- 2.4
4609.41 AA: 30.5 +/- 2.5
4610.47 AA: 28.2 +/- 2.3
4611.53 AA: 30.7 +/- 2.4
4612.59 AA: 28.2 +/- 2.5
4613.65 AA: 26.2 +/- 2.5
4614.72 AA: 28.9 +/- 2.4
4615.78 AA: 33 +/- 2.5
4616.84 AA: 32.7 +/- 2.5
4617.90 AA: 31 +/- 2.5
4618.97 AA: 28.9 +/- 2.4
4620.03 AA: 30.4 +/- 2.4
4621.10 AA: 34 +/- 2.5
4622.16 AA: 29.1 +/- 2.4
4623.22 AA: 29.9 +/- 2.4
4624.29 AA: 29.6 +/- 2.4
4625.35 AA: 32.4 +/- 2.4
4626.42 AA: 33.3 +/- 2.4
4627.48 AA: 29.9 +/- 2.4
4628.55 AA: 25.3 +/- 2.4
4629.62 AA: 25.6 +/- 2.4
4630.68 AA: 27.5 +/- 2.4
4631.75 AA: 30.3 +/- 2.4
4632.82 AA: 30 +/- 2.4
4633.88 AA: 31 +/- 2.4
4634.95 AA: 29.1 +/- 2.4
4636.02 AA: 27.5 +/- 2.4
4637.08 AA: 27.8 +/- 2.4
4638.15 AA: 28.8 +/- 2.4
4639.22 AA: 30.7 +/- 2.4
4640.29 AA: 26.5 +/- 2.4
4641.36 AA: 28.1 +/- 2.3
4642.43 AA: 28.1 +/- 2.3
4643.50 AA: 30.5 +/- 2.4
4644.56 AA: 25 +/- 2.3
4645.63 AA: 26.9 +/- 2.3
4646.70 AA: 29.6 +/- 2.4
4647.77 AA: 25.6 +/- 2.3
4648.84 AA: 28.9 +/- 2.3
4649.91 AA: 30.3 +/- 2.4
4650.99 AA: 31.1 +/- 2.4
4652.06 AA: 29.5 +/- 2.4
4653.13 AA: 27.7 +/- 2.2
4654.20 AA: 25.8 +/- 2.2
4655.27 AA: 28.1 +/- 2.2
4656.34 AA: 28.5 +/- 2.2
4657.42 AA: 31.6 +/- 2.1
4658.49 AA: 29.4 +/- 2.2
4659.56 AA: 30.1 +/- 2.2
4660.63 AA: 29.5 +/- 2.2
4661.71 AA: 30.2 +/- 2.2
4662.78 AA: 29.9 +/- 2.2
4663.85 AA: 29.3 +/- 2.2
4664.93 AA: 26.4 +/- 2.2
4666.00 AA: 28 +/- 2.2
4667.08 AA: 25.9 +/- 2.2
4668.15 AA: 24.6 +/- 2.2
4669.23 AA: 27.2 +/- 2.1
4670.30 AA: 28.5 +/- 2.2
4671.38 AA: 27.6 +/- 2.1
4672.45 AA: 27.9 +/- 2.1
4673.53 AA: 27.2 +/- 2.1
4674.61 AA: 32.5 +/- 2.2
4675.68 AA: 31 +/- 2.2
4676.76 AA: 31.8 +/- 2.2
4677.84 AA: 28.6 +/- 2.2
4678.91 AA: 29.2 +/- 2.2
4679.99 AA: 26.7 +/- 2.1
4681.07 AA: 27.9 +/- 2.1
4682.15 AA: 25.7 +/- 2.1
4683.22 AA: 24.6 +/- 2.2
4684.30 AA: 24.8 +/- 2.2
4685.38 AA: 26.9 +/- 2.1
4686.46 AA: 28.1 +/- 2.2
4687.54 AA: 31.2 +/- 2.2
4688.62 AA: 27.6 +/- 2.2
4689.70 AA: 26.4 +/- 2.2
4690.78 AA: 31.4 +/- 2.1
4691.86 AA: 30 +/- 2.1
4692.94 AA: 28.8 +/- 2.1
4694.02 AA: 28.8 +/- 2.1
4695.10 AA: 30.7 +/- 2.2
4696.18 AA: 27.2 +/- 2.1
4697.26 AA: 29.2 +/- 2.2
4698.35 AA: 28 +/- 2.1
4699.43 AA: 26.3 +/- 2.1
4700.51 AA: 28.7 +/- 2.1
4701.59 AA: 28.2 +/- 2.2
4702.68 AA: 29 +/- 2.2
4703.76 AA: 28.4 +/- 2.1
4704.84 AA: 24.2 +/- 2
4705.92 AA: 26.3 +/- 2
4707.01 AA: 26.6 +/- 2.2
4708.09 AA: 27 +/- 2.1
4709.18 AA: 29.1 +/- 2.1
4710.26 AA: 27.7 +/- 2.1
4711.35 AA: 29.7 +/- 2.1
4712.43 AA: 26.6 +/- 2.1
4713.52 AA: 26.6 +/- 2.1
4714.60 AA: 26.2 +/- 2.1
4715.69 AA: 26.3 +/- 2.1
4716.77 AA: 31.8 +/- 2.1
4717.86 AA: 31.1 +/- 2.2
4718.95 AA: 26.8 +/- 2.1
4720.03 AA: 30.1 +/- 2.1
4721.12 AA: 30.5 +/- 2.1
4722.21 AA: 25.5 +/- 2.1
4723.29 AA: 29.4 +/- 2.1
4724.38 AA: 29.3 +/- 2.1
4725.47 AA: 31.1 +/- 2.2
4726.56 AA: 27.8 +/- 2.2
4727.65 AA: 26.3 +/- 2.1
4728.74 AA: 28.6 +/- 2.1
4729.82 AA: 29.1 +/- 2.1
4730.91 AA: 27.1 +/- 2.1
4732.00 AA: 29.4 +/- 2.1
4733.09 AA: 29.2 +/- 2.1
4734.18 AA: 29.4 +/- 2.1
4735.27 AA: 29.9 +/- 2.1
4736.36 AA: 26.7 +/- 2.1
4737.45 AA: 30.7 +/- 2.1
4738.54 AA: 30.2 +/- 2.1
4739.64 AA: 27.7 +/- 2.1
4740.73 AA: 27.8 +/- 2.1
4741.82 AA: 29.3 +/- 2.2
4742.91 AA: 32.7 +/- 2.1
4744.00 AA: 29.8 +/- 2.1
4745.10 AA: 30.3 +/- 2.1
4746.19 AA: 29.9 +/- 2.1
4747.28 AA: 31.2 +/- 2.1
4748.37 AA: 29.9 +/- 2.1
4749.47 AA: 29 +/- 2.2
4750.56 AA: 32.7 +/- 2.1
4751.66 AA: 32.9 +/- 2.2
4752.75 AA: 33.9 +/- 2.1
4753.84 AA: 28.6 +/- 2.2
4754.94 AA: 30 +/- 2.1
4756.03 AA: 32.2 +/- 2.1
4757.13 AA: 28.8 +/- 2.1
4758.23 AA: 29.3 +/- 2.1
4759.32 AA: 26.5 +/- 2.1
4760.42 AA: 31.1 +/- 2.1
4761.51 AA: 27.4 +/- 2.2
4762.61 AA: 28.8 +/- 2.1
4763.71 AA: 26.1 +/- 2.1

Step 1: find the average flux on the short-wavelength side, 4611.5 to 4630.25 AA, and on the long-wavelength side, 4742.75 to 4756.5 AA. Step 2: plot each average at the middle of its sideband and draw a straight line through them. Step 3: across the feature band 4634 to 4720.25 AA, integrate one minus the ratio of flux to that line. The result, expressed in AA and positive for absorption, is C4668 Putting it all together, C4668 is 6.0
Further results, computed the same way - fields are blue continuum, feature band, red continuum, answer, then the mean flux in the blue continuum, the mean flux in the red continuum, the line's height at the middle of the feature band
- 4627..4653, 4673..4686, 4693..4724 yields 0.1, 28.5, 28.1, 28.2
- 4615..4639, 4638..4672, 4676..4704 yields 0.9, 29.9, 28.3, 29.2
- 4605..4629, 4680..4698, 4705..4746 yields 0.7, 30.1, 28.6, 29.1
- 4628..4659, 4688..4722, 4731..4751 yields 1.2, 28.4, 29.7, 29.2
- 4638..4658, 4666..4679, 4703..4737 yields 0.0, 28.5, 28.2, 28.4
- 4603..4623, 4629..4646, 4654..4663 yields 0.8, 30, 29.3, 29.6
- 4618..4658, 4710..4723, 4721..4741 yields 0.2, 29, 28.7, 28.7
